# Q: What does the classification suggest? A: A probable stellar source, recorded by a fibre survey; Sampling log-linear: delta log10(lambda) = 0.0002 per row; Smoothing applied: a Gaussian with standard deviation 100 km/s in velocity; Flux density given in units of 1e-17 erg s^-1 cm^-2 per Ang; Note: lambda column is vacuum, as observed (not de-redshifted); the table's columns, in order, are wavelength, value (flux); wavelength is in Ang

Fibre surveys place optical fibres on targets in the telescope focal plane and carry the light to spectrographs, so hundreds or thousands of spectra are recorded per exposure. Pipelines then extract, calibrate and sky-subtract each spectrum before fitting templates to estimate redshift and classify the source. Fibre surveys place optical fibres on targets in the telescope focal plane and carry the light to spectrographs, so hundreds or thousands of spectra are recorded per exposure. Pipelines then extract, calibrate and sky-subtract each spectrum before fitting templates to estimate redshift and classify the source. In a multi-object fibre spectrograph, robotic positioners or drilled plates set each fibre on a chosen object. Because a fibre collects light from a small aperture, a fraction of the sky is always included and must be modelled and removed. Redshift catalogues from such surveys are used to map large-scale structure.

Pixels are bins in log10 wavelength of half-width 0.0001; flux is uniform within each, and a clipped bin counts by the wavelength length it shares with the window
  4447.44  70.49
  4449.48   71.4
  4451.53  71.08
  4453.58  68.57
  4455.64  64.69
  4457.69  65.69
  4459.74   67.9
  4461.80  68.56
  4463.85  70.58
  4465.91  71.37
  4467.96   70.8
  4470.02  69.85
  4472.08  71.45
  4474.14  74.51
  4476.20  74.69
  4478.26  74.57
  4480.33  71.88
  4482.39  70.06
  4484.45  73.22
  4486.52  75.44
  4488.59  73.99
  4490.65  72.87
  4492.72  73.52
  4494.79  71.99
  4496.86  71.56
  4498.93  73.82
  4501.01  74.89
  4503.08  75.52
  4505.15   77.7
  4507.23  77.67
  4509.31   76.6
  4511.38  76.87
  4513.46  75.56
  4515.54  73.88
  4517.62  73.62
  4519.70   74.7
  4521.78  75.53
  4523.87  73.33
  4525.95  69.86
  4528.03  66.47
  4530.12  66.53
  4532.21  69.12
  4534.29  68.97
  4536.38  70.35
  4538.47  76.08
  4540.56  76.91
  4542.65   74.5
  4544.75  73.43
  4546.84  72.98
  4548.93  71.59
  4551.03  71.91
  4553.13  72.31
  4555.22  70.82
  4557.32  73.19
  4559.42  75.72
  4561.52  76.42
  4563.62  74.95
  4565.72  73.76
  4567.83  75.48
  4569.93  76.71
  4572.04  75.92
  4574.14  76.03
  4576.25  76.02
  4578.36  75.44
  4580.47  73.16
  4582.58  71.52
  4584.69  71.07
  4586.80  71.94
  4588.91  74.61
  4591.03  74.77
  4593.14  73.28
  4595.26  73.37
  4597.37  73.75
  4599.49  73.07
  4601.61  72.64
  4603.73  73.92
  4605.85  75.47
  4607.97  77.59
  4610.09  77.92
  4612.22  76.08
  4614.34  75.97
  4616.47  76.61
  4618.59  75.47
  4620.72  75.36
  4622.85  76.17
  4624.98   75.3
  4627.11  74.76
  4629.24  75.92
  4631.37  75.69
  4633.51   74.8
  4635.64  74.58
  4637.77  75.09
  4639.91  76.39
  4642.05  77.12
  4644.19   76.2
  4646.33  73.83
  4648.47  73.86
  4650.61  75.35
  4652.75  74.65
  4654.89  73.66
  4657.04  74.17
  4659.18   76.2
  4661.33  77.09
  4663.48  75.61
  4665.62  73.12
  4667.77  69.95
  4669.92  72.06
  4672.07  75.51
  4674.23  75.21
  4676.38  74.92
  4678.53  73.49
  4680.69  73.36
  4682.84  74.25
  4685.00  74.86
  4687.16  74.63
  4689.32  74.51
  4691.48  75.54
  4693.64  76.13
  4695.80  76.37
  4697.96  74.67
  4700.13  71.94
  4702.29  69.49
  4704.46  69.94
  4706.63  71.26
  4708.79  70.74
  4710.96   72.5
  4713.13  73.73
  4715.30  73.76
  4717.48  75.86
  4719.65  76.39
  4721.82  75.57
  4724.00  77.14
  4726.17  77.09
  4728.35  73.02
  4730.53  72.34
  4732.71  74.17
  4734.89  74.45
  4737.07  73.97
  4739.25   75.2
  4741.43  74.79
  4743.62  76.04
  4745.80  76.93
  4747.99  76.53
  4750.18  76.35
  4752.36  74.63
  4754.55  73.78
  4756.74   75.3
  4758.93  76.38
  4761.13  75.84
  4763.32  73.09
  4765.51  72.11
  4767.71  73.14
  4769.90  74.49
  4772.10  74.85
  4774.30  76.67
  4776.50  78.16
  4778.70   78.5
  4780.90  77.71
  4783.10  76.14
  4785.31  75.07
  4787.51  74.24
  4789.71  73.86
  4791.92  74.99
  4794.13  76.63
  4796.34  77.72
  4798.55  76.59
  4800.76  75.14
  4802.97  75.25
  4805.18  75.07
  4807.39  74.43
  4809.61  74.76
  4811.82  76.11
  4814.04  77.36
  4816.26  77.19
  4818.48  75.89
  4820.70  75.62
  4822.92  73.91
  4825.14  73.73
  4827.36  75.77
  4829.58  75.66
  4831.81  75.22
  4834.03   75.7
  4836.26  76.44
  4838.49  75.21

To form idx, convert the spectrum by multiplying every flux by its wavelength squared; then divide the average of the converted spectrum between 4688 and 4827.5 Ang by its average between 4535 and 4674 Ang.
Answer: 1.1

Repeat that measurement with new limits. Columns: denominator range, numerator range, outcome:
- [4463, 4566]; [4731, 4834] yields 1.16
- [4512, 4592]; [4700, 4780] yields 1.10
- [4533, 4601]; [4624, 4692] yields 1.05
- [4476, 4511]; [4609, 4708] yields 1.08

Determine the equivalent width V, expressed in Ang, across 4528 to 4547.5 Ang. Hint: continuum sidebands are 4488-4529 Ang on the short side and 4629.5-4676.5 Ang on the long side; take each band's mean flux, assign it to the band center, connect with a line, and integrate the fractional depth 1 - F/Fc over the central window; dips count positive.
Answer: 0.6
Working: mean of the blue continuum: 74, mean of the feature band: 71.8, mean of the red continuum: 74.8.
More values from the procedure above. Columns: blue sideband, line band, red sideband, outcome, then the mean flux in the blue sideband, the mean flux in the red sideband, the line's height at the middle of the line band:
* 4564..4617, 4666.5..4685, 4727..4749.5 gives 0.26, 74.6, 74.8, 74.7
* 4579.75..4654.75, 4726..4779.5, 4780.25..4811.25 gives 0.20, 74.8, 75.5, 75.3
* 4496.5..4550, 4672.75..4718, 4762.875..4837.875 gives 0.64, 73.4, 75.5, 74.7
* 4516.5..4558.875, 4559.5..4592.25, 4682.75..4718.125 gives -0.94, 72.2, 73.5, 72.5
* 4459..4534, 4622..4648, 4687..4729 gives -0.66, 72.8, 74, 73.6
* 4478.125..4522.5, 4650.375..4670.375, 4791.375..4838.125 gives 0.22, 74.3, 75.7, 75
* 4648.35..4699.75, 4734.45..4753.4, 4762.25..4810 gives -0.10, 74.5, 75.4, 75.1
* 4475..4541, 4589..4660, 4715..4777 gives -0.88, 73.3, 75.1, 74.2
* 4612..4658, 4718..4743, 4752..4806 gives 0.14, 75.3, 75.4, 75.4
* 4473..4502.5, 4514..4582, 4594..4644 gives 0.90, 73.4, 75.4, 74.3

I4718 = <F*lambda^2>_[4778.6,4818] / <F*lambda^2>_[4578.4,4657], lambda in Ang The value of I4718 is 1.1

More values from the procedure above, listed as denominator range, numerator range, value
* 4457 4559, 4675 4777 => 1.13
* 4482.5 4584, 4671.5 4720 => 1.07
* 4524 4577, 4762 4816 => 1.15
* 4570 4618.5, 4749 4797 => 1.09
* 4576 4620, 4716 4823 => 1.09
